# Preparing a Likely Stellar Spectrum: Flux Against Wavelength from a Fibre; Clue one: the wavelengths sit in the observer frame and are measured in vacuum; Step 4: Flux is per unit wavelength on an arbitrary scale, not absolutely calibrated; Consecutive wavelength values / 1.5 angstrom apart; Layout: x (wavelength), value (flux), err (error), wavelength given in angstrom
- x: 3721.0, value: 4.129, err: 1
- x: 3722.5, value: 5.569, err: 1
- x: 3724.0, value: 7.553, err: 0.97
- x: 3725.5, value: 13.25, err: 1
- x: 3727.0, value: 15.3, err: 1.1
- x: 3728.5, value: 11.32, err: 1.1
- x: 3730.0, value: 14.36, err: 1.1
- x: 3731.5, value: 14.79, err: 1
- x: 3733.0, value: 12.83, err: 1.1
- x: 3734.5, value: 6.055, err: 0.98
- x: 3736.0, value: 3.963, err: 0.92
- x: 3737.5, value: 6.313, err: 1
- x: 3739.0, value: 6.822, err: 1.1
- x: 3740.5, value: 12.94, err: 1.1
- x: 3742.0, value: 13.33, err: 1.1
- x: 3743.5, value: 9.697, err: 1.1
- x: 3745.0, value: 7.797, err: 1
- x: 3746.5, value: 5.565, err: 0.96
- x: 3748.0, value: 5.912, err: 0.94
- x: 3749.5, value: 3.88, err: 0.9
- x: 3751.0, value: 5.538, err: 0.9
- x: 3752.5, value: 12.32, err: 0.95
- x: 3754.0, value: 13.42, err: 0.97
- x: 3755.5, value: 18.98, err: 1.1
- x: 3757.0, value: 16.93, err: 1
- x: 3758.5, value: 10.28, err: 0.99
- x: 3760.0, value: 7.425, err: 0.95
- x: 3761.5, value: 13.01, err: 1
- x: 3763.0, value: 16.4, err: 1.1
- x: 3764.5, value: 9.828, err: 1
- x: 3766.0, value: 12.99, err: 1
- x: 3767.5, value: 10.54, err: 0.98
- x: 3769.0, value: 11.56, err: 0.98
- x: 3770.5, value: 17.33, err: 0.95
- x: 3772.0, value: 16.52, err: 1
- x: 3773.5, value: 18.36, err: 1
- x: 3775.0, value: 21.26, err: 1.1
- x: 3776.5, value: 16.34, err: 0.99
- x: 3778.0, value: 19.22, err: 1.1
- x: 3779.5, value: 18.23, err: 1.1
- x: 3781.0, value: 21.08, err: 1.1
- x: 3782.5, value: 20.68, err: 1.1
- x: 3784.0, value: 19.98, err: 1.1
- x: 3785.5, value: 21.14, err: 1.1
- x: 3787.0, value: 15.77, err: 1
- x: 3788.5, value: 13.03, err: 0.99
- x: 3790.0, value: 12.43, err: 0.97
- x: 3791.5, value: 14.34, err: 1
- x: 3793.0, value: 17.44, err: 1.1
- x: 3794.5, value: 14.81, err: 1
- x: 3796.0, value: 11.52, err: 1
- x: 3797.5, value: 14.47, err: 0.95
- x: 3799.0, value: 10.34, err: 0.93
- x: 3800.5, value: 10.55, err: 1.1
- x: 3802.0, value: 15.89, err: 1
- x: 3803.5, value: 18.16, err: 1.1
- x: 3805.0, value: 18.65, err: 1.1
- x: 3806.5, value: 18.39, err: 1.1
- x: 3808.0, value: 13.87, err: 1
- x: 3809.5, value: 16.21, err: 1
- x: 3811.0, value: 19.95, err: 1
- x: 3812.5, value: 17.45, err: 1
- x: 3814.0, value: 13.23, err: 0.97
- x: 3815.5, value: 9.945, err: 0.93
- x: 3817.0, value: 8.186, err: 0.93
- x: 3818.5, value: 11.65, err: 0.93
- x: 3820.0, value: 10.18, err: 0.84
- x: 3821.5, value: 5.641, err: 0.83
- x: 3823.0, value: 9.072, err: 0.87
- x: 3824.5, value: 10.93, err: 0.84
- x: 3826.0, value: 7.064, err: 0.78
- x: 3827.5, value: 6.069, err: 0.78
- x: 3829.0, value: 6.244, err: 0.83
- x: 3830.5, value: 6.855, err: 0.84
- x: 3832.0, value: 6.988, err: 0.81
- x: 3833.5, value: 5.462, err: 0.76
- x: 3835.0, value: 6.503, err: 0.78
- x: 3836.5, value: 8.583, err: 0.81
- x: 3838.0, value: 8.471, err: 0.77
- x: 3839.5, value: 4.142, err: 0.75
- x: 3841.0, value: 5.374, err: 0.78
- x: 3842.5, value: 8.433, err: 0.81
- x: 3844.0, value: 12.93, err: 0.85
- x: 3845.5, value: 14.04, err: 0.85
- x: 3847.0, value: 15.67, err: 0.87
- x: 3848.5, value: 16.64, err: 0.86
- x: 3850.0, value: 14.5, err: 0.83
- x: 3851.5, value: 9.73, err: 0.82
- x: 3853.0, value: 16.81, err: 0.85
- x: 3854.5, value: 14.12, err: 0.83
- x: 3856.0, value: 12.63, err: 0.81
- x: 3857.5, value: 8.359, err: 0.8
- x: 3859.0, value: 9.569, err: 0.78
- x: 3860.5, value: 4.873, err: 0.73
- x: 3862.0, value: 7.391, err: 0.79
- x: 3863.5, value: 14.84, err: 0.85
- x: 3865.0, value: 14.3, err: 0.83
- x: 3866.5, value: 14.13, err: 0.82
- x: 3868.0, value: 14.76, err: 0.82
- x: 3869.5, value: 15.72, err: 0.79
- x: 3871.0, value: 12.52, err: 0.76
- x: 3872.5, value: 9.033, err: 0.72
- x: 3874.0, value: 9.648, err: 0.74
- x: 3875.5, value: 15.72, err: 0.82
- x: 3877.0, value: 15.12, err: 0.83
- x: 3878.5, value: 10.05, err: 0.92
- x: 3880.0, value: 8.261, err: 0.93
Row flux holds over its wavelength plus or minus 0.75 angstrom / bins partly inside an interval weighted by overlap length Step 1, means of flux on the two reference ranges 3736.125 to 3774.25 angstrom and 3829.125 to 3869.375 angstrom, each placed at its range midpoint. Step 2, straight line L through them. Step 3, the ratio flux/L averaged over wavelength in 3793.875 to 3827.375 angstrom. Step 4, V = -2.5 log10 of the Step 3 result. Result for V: -0.182 mag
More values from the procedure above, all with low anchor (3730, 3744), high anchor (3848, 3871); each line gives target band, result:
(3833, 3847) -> 0.36 mag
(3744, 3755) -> 0.25 mag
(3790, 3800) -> -0.22 mag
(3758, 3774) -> -0.24 mag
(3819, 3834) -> 0.48 mag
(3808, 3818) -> -0.22 mag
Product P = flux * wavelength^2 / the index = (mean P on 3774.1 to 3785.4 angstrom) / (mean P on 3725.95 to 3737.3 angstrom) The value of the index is 1.8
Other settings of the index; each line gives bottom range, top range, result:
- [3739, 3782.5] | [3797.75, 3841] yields 0.85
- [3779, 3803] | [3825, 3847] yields 0.52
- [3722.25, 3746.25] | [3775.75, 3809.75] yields 1.65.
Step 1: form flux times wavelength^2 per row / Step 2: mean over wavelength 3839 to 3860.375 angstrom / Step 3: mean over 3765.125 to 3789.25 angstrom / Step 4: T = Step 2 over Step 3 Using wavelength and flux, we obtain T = 0.70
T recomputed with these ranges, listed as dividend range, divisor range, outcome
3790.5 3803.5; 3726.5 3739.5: 1.42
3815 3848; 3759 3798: 0.57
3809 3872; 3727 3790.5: 0.87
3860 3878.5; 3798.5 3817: 0.85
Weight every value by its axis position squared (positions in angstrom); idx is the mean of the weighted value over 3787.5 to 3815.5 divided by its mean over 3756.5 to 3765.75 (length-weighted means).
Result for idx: 1.2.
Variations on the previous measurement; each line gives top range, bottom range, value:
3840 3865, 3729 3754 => 1.36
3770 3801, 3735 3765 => 1.68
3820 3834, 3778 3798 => 0.45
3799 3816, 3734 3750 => 2.13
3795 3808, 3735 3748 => 1.87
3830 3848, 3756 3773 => 0.69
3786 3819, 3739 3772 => 1.32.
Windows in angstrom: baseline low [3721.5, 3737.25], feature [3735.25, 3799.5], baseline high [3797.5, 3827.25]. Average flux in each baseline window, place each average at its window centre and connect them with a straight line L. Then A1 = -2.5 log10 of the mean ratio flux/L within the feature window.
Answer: -0.15 mag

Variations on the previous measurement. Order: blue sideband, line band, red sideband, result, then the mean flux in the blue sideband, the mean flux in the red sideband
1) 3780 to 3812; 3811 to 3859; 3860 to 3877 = 0.344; 16.2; 12.3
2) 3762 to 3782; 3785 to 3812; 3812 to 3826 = -0.199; 16.1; 10.4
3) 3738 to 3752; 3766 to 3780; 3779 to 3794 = -0.140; 7.99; 17.4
